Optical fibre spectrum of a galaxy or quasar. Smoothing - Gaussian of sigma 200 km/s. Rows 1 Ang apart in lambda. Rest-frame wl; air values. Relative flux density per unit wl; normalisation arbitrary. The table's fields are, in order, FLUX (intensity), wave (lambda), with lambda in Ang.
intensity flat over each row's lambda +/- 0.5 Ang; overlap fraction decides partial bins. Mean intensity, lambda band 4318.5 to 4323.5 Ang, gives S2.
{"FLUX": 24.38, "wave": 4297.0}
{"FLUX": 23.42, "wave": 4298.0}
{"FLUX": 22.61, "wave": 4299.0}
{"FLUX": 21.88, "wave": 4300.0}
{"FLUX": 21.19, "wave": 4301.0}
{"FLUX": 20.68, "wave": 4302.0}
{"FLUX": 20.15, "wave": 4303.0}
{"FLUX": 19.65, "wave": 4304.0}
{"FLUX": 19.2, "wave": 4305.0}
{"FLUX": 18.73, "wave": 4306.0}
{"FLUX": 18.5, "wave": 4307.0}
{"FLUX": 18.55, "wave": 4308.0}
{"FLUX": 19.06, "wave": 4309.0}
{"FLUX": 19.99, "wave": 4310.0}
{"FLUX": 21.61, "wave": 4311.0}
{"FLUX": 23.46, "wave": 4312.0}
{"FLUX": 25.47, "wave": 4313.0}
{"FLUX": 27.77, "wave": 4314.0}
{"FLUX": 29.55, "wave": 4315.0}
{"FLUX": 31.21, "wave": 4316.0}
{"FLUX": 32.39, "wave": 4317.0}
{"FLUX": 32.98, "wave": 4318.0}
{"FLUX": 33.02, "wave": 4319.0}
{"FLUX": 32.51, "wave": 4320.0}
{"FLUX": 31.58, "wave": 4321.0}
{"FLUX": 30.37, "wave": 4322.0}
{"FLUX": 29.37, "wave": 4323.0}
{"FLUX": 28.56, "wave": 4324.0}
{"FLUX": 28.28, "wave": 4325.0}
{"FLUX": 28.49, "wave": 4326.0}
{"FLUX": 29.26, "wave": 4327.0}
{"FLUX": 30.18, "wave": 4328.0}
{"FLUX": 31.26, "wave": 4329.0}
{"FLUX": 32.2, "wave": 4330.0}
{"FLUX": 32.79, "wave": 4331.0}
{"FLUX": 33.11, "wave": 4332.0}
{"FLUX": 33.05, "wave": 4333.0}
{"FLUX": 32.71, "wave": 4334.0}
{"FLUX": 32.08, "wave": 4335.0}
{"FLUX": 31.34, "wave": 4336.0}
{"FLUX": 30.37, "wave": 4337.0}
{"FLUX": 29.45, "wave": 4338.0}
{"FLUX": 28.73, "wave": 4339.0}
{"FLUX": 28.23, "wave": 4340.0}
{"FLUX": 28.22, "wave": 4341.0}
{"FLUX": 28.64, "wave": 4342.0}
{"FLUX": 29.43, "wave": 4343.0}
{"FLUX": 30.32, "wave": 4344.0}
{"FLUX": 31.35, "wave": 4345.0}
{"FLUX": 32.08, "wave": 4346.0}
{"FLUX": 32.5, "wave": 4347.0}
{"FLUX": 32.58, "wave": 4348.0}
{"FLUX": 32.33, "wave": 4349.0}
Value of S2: 31.4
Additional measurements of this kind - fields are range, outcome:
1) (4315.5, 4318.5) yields 32.2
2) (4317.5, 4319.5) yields 33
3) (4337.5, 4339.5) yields 29.1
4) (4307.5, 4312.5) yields 20.5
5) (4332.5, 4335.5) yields 32.6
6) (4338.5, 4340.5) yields 28.5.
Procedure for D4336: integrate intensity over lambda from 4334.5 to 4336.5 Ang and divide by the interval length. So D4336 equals 31.7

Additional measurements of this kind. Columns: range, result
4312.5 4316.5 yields 28.5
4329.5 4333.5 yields 32.8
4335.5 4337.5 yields 30.9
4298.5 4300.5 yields 22.2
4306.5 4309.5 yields 18.7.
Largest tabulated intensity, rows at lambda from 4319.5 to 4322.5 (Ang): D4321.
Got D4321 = 32.51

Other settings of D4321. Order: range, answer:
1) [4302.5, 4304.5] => 20.15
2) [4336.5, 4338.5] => 30.37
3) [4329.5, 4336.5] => 33.11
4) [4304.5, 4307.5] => 19.2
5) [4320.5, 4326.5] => 31.58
